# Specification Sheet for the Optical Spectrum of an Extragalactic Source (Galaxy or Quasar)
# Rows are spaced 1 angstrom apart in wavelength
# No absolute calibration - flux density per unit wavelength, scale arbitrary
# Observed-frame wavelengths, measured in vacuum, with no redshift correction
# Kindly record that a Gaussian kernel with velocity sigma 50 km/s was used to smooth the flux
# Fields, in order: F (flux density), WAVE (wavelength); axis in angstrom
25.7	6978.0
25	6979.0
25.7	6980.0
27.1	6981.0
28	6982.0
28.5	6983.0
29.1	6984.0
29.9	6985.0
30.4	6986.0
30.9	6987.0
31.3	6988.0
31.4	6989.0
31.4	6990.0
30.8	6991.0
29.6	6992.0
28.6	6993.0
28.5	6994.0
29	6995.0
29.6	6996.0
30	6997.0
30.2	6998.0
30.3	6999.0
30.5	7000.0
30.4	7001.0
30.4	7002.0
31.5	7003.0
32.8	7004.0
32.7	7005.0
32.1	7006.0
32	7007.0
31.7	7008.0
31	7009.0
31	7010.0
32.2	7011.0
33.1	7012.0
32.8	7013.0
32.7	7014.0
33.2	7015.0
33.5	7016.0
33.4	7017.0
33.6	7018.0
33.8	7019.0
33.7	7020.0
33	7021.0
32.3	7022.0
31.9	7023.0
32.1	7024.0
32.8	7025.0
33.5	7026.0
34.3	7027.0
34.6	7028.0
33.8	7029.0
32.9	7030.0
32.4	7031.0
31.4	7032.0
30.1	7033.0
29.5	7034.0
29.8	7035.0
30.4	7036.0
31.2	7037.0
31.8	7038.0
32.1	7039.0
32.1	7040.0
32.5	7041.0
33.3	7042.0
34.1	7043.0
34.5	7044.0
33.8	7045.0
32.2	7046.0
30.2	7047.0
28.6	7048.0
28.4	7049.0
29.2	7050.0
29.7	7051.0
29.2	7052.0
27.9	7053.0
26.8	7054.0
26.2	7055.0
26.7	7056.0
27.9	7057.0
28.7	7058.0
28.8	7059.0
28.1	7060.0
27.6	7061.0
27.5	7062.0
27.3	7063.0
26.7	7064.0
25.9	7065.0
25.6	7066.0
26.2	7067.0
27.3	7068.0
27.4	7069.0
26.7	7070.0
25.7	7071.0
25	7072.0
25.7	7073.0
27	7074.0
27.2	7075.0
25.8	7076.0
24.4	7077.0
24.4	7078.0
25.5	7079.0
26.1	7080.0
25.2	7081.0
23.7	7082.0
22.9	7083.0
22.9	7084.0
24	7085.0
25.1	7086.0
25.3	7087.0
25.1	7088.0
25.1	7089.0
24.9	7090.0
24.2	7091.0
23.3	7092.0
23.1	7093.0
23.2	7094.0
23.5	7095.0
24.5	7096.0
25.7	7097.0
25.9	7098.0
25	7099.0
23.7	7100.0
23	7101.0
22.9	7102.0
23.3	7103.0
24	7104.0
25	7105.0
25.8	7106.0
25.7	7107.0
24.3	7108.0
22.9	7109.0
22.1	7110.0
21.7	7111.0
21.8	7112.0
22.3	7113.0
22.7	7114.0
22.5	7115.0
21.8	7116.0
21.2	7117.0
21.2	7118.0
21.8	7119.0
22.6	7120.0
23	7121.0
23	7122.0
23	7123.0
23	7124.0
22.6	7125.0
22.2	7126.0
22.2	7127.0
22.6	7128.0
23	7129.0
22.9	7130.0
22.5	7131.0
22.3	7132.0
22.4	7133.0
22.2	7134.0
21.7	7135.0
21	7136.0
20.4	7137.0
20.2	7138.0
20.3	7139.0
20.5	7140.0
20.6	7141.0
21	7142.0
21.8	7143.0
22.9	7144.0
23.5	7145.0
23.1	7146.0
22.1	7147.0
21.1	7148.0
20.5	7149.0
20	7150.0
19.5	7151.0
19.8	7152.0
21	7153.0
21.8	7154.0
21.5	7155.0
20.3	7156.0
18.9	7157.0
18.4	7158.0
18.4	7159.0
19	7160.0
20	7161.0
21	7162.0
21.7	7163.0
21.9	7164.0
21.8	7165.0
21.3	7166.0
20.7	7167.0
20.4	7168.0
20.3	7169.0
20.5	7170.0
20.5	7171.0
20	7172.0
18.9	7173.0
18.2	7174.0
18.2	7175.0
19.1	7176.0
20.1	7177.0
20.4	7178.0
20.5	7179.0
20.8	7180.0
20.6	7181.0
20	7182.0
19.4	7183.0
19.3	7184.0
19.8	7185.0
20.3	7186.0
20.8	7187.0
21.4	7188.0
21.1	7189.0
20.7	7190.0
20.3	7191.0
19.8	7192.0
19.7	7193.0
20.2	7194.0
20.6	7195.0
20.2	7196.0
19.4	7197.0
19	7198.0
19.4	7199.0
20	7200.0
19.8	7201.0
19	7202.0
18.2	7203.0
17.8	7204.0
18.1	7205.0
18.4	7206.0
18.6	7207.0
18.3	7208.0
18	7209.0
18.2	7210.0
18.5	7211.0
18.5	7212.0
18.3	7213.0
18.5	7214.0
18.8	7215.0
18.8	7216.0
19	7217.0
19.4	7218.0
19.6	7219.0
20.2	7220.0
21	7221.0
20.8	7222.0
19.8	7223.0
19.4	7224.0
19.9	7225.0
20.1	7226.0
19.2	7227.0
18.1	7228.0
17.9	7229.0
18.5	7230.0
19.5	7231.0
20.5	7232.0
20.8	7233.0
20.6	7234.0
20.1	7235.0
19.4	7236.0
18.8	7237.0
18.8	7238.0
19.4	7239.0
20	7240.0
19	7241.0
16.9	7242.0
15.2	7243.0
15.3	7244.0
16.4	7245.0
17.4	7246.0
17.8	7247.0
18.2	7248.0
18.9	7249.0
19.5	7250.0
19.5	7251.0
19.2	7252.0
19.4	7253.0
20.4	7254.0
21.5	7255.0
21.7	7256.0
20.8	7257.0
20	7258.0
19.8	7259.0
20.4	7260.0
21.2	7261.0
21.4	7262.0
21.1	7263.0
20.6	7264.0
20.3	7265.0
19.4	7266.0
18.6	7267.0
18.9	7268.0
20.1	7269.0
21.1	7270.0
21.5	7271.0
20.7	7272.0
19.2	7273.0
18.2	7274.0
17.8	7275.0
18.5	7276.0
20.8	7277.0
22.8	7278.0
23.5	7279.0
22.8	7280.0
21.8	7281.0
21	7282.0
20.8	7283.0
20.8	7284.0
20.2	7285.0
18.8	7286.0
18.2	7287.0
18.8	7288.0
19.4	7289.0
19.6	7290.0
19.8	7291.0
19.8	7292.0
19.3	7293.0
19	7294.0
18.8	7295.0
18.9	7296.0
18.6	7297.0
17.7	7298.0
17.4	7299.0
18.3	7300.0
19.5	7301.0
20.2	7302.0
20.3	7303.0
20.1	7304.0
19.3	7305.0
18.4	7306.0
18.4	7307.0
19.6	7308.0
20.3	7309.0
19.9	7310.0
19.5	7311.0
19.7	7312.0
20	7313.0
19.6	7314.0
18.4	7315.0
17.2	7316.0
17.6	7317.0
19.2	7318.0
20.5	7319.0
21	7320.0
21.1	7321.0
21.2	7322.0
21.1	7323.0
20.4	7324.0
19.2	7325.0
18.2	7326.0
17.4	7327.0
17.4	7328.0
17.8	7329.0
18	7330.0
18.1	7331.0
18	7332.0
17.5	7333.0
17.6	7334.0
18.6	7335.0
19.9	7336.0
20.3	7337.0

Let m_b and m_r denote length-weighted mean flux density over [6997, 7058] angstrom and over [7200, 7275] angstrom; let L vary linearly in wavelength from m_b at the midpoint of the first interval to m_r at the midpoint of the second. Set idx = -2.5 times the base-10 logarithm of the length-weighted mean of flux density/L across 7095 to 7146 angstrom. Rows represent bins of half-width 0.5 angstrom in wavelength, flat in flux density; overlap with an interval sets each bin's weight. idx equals 0.15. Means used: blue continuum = 31.5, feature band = 22.7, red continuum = 19.3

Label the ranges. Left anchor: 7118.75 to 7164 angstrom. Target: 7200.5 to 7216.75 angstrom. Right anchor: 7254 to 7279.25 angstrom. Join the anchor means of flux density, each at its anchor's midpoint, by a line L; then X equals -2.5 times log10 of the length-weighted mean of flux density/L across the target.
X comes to 0.13 mag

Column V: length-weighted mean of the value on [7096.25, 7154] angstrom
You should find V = 22.4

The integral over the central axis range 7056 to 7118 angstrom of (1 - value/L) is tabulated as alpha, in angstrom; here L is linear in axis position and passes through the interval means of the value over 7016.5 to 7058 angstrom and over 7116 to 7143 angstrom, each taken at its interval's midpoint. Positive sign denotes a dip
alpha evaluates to 3.3 angstrom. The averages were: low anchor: 31.4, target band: 24.9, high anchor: 21.9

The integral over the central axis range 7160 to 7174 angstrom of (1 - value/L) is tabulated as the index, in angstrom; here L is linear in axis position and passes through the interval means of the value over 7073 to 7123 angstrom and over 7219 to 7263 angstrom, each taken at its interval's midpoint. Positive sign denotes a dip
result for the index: 0.8 angstrom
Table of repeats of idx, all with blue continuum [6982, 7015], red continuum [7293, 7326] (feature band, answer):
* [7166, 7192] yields 0.20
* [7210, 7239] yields 0.16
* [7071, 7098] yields 0.12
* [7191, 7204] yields 0.20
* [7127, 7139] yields 0.18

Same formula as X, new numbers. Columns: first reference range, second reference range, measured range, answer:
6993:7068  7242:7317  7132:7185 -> 0.21 mag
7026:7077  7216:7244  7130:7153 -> 0.14 mag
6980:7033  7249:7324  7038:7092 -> 0.06 mag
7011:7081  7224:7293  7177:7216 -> 0.16 mag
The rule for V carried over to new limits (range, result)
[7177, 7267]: 19.5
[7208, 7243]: 19.2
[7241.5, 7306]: 19.6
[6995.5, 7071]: 30.7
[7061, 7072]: 26.6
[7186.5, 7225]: 19.4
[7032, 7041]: 31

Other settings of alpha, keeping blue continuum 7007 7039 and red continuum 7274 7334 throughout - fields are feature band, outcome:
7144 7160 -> 3.48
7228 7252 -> 4.02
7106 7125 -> 3.67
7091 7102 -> 1.87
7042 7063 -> 1.13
